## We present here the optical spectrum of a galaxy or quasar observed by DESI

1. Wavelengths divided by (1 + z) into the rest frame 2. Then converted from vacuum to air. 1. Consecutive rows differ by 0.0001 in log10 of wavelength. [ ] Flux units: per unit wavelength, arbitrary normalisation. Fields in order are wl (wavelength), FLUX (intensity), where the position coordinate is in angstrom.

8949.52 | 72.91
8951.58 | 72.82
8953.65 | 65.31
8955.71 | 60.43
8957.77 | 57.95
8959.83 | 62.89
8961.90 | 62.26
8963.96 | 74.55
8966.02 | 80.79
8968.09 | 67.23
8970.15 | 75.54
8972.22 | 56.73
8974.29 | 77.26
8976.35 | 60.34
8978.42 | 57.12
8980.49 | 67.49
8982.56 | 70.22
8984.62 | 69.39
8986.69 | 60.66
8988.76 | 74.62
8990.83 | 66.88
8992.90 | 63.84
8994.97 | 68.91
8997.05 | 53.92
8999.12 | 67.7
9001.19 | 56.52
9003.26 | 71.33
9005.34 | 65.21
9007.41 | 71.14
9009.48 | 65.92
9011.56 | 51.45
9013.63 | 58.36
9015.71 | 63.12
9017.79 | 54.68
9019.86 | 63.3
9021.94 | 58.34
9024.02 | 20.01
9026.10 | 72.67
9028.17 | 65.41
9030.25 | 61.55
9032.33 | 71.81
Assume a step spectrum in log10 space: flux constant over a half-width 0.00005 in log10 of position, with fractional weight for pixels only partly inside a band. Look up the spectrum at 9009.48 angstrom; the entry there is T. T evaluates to 65.92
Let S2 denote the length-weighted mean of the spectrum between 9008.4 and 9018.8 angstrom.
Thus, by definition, 58.8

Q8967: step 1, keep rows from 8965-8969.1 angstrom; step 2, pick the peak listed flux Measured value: 80.79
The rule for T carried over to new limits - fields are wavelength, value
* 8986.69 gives 60.66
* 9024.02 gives 20.01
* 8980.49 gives 67.49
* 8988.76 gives 74.62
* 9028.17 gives 65.41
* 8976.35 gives 60.34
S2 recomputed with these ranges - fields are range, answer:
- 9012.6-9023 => 59.5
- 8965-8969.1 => 73.9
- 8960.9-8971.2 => 72.1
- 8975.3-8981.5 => 61.7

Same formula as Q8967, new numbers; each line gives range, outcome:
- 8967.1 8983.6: 77.26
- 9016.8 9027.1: 72.67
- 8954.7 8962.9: 62.89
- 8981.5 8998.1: 74.62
